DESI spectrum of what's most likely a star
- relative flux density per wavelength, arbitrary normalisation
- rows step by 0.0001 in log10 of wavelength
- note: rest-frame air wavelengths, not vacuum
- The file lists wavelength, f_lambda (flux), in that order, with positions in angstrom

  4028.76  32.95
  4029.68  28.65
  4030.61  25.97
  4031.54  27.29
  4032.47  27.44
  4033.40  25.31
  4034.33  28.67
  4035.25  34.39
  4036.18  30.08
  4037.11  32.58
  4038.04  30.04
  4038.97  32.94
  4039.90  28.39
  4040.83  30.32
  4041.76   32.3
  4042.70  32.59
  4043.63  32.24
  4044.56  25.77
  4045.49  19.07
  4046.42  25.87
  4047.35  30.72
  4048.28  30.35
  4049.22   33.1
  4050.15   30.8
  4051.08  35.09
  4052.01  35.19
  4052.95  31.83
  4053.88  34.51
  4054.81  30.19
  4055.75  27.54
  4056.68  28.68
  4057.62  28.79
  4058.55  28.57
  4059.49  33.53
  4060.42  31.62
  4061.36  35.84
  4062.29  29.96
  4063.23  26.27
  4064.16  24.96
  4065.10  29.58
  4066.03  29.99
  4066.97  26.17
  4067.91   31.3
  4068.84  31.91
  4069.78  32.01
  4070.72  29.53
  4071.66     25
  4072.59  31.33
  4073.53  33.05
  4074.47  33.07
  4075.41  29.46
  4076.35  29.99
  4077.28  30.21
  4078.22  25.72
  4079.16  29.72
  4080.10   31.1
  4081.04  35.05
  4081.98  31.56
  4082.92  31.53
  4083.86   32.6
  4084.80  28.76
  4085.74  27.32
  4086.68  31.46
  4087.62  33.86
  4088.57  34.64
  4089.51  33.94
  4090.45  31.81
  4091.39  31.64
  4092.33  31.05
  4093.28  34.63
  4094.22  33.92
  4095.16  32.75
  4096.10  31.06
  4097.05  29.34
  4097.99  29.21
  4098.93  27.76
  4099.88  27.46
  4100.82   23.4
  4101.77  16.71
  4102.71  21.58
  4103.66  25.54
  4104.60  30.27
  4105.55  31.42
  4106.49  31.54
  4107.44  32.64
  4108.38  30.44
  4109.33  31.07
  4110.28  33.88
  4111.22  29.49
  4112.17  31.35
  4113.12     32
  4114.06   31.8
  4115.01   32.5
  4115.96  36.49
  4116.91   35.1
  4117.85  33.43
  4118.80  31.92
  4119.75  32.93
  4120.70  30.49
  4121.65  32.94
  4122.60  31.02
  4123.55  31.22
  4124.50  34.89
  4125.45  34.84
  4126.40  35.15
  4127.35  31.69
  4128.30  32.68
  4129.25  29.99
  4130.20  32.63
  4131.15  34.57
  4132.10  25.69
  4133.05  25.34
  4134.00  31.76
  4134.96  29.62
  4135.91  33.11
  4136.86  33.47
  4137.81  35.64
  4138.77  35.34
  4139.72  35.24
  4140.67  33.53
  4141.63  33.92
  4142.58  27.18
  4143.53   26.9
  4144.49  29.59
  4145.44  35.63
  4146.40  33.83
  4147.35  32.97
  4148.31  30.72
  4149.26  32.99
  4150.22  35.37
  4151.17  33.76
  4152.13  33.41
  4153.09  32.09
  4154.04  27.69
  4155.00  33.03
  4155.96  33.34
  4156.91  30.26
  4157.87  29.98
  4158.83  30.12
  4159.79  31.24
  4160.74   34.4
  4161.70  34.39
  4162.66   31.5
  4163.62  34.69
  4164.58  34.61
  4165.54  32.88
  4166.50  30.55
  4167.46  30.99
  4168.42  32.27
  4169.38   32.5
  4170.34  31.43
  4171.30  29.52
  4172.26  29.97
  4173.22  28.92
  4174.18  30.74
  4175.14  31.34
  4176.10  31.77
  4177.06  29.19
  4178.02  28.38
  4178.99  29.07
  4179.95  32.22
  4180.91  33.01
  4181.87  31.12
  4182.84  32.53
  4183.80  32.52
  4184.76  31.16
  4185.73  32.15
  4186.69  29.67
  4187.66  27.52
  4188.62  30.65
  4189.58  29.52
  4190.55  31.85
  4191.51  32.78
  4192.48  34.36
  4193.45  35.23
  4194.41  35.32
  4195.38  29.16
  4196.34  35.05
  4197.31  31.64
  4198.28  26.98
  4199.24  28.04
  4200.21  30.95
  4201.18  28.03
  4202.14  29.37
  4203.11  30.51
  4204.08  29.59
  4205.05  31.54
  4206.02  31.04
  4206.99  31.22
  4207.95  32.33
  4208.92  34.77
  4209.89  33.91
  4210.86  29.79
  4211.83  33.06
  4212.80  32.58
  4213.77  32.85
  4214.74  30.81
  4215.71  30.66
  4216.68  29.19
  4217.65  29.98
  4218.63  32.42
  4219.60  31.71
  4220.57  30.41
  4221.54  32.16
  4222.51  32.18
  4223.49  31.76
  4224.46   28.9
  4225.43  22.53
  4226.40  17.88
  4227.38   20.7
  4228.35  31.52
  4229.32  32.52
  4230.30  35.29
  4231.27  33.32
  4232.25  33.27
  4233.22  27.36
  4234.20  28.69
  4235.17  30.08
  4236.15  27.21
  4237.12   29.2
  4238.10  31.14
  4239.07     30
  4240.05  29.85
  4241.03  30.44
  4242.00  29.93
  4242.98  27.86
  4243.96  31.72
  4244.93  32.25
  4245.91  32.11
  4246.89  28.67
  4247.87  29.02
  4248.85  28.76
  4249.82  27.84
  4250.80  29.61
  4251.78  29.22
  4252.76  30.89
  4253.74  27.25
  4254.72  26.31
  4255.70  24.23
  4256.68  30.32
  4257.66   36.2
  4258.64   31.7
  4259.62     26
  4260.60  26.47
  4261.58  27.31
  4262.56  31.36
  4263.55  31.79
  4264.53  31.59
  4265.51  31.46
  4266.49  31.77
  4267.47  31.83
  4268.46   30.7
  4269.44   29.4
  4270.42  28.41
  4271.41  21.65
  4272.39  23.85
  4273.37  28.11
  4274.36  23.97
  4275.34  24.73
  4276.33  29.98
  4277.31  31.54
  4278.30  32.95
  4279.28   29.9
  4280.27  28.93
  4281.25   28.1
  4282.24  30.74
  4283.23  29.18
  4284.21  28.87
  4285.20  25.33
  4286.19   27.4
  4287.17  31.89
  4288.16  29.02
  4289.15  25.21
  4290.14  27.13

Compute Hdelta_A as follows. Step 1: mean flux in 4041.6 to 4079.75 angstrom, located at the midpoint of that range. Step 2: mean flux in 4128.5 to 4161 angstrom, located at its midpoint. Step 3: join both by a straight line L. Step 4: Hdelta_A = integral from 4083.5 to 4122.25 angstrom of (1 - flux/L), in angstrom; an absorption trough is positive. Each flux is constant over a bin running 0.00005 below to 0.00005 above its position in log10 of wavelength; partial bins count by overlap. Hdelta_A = 0.3 angstrom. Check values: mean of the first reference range 30.1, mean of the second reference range 31.9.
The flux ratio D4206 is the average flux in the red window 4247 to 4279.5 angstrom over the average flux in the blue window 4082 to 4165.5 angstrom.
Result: 0.9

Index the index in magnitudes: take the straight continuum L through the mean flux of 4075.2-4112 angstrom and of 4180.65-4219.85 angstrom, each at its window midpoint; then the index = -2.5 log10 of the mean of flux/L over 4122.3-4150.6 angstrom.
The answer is -0.054 mag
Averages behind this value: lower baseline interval 30.2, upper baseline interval 31.4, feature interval 32.2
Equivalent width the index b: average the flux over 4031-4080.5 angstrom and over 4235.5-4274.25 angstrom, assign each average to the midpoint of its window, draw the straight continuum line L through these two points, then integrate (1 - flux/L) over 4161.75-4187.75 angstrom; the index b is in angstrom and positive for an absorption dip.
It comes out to -1.5 angstrom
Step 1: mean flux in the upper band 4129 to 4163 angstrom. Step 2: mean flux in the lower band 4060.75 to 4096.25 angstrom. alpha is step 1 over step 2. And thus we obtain 1.03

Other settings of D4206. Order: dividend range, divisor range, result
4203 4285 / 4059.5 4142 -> 0.96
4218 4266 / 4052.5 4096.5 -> 0.96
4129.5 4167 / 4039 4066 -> 1.06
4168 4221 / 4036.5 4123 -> 1.02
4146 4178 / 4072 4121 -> 1.03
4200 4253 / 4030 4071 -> 1.01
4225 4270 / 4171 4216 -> 0.95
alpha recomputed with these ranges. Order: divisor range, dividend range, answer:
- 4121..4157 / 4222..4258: 0.91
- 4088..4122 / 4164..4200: 1.02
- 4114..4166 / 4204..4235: 0.94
